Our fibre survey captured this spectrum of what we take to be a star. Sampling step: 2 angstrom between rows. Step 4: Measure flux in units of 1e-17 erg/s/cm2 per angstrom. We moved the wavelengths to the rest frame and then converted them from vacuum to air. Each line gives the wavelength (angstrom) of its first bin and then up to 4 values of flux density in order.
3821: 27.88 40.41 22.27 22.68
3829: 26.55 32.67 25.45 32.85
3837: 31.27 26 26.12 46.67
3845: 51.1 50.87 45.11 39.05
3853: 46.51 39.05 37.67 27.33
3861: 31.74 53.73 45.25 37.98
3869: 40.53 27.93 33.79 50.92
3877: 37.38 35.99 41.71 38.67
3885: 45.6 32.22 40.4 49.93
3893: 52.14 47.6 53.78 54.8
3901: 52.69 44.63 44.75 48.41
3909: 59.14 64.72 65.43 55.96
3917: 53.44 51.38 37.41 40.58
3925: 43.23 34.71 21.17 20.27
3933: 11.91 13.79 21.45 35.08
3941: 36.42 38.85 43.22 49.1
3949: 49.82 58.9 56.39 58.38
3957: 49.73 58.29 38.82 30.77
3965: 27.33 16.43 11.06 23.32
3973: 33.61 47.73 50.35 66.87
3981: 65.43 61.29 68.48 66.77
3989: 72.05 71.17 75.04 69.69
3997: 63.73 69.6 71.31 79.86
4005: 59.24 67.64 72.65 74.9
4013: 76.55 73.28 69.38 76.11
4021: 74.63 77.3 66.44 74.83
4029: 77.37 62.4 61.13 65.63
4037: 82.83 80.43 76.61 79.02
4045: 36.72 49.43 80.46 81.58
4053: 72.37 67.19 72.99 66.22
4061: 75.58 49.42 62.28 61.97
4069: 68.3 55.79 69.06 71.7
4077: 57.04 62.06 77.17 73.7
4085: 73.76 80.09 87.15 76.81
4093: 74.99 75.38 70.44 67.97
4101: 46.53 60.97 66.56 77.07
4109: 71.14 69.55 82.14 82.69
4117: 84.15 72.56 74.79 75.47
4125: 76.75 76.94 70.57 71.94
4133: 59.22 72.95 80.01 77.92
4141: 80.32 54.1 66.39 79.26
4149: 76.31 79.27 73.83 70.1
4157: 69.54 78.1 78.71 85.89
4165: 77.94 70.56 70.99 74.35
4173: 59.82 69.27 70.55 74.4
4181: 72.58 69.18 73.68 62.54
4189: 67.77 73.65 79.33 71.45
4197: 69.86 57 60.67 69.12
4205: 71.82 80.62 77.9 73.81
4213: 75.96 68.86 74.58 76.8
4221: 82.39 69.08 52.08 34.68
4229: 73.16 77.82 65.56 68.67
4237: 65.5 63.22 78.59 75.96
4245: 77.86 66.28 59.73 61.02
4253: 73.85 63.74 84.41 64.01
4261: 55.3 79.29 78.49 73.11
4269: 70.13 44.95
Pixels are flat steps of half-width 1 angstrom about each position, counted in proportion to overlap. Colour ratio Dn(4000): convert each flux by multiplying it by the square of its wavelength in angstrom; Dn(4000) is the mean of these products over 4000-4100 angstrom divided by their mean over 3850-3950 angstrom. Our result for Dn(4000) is 1.82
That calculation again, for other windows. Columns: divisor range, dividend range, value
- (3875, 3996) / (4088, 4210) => 1.76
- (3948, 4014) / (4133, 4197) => 1.41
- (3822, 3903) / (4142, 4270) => 2.12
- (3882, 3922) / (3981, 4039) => 1.51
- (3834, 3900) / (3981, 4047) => 1.84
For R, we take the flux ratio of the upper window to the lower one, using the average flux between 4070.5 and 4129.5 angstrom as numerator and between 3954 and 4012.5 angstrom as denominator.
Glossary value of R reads 1.29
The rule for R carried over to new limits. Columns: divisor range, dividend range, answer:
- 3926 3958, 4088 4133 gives 1.95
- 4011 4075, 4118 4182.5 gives 1.06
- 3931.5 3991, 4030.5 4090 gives 1.57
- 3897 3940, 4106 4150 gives 1.77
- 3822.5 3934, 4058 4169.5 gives 1.77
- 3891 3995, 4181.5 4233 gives 1.50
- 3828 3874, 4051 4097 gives 1.88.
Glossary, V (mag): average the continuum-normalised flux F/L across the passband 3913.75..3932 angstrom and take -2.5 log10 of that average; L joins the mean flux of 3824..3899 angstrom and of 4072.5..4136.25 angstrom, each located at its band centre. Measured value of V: 0.171 mag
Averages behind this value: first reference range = 38.8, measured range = 40.1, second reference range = 72.2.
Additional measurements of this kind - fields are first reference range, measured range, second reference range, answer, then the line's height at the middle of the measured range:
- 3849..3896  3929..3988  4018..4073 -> 0.31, 54.6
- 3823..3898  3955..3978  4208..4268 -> 0.29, 47.3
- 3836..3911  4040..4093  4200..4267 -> -0.20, 57.2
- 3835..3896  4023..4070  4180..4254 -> -0.23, 55.3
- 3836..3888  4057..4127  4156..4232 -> -0.15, 61.2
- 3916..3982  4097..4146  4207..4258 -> -0.23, 57.9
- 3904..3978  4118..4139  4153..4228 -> -0.16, 63.2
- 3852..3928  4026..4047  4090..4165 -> -0.11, 62.3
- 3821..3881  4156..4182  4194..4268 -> -0.14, 64.2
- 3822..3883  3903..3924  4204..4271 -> -0.22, 42.1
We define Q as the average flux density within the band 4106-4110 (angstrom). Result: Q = 74.1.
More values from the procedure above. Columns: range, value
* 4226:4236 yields 64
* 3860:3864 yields 42.7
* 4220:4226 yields 67.9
